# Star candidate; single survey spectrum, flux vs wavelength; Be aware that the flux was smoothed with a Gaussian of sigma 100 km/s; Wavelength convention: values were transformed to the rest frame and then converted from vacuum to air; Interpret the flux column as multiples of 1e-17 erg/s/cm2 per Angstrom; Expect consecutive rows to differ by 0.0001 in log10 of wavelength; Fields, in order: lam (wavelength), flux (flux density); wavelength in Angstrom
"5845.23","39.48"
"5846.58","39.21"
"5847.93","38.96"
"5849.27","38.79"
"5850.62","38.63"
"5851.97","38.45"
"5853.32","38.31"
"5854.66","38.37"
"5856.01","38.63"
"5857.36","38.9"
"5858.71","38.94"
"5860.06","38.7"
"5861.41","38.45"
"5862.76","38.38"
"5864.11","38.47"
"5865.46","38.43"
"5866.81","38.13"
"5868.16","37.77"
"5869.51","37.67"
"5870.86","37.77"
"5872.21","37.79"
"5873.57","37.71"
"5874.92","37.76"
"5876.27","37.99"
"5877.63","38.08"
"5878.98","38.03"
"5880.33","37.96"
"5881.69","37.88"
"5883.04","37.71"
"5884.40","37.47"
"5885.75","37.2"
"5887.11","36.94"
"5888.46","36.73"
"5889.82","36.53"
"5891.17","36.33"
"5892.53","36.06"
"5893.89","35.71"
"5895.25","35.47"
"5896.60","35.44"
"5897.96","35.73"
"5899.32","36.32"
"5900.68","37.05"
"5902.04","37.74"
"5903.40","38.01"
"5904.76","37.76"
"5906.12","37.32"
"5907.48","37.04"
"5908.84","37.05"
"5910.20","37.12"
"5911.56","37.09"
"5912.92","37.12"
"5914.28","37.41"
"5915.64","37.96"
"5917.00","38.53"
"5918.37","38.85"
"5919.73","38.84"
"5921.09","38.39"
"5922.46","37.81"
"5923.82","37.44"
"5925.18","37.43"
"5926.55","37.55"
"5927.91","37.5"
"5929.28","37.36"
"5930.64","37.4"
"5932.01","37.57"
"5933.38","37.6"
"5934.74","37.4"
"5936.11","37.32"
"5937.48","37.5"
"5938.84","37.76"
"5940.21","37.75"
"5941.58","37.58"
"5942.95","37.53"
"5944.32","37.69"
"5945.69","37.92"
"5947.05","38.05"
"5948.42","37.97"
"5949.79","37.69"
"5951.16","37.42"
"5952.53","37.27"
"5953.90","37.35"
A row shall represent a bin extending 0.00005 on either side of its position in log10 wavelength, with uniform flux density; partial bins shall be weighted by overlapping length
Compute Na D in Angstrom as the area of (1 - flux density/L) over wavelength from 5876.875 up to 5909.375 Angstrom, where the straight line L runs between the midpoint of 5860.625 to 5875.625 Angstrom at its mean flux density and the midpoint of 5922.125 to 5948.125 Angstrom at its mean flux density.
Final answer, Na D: 0.8 Angstrom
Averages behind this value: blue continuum 38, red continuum 37.6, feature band 37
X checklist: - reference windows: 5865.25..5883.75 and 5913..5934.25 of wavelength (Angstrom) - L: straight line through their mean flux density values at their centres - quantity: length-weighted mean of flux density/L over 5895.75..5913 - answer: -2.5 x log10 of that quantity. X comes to 0.03 mag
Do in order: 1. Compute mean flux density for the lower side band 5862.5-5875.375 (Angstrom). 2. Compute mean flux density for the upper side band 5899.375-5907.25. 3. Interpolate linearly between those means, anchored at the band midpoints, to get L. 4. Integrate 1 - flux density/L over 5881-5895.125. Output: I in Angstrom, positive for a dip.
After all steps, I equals 0.3 Angstrom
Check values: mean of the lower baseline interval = 38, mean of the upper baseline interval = 37.4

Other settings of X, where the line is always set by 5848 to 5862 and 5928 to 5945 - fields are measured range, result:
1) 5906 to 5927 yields 0.003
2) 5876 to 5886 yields 0.014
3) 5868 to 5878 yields 0.017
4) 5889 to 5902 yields 0.057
